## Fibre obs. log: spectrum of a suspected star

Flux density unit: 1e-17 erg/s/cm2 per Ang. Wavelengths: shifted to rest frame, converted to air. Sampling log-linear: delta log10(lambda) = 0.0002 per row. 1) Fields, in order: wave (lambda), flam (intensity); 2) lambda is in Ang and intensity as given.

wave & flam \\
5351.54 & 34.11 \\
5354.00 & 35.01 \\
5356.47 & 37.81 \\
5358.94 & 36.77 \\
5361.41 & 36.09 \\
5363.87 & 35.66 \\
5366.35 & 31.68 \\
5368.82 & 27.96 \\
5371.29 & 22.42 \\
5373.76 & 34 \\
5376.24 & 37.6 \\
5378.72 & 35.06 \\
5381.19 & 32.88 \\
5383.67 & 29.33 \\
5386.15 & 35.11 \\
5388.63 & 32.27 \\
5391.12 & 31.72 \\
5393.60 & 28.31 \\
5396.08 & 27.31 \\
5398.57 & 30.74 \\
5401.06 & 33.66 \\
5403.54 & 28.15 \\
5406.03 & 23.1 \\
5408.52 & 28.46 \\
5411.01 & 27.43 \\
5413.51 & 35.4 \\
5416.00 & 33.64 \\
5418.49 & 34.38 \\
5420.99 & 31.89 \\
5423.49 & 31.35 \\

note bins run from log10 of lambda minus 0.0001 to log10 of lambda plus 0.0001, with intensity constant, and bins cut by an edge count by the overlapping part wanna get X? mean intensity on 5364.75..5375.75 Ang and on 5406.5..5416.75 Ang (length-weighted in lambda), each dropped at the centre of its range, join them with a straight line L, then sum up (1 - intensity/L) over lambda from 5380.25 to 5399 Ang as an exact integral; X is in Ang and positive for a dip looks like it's -0.5 Ang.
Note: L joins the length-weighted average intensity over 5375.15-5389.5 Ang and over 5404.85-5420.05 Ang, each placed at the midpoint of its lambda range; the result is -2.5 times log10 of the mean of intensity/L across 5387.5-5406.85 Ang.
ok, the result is 0.09 mag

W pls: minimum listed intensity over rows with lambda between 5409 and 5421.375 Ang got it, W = 27.43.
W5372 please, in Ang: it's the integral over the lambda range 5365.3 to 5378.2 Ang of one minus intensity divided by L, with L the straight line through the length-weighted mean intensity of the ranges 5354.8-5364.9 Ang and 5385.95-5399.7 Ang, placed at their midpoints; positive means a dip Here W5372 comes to 1.3 Ang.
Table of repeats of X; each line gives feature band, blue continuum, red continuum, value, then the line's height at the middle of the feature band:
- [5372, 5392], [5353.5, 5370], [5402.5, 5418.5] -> -0.46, 32.5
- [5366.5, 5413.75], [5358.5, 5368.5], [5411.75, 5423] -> 4.64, 33.8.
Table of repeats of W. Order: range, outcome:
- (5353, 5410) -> 22.42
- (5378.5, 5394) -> 28.31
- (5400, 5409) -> 23.1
